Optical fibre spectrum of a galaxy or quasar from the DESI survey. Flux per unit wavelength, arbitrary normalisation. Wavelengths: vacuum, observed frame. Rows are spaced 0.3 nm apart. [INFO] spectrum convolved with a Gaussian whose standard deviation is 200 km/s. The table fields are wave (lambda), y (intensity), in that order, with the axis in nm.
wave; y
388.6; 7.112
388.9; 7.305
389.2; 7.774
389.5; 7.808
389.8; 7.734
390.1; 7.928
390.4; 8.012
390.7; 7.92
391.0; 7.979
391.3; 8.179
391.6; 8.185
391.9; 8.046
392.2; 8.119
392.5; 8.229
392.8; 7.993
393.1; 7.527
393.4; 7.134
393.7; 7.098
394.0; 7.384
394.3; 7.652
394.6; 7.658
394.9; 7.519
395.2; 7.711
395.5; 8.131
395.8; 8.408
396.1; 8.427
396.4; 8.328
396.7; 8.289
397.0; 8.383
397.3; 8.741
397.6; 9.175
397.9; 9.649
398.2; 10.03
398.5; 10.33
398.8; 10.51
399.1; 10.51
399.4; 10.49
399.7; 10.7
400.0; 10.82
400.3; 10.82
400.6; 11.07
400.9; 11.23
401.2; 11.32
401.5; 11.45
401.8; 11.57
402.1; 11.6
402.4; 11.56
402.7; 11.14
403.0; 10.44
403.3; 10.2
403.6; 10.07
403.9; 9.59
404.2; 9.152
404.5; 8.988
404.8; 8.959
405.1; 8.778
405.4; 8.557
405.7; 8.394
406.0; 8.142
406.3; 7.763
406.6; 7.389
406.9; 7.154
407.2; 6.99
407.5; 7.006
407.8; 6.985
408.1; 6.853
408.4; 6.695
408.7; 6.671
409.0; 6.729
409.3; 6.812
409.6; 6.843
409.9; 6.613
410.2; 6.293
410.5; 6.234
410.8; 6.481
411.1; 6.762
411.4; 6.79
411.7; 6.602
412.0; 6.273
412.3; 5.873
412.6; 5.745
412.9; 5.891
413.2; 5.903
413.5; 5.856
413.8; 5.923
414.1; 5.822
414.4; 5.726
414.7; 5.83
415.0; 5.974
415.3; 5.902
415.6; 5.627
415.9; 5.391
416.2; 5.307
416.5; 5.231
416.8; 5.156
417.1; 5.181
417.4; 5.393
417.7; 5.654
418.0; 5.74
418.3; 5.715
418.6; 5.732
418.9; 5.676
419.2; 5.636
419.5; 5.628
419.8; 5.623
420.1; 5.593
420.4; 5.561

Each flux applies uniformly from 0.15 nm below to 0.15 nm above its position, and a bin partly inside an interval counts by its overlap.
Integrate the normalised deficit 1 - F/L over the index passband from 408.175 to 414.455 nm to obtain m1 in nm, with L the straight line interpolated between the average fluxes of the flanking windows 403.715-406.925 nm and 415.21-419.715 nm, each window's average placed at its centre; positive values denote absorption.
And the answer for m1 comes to 0.63 nm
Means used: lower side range 8.51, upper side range 5.53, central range 6.33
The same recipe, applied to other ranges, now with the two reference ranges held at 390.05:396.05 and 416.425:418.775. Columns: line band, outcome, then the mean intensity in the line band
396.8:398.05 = -0.26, 8.96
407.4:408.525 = -0.08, 6.88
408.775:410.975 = -0.12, 6.58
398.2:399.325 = -0.48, 10.4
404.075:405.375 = -0.43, 8.93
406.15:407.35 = -0.15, 7.32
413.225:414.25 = 0.00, 5.87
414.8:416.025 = -0.01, 5.73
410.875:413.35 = -0.09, 6.24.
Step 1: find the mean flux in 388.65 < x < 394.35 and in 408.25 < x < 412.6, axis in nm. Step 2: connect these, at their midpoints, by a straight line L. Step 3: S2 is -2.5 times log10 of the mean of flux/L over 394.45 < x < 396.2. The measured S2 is -0.062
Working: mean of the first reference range 7.78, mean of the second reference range 6.52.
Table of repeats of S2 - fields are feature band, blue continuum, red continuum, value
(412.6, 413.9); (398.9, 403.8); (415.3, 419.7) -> 0.18 mag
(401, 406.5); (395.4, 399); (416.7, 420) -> -0.23 mag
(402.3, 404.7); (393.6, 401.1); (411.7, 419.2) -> -0.25 mag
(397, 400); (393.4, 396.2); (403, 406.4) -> -0.21 mag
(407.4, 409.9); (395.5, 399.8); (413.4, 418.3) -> 0.04 mag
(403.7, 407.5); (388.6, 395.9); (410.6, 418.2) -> -0.24 mag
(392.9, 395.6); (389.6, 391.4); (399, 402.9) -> 0.20 mag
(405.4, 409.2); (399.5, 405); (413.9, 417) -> 0.19 mag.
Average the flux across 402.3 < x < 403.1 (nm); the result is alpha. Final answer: 11.1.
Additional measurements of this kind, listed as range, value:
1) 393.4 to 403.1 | 9.59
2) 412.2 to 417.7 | 5.65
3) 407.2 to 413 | 6.55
